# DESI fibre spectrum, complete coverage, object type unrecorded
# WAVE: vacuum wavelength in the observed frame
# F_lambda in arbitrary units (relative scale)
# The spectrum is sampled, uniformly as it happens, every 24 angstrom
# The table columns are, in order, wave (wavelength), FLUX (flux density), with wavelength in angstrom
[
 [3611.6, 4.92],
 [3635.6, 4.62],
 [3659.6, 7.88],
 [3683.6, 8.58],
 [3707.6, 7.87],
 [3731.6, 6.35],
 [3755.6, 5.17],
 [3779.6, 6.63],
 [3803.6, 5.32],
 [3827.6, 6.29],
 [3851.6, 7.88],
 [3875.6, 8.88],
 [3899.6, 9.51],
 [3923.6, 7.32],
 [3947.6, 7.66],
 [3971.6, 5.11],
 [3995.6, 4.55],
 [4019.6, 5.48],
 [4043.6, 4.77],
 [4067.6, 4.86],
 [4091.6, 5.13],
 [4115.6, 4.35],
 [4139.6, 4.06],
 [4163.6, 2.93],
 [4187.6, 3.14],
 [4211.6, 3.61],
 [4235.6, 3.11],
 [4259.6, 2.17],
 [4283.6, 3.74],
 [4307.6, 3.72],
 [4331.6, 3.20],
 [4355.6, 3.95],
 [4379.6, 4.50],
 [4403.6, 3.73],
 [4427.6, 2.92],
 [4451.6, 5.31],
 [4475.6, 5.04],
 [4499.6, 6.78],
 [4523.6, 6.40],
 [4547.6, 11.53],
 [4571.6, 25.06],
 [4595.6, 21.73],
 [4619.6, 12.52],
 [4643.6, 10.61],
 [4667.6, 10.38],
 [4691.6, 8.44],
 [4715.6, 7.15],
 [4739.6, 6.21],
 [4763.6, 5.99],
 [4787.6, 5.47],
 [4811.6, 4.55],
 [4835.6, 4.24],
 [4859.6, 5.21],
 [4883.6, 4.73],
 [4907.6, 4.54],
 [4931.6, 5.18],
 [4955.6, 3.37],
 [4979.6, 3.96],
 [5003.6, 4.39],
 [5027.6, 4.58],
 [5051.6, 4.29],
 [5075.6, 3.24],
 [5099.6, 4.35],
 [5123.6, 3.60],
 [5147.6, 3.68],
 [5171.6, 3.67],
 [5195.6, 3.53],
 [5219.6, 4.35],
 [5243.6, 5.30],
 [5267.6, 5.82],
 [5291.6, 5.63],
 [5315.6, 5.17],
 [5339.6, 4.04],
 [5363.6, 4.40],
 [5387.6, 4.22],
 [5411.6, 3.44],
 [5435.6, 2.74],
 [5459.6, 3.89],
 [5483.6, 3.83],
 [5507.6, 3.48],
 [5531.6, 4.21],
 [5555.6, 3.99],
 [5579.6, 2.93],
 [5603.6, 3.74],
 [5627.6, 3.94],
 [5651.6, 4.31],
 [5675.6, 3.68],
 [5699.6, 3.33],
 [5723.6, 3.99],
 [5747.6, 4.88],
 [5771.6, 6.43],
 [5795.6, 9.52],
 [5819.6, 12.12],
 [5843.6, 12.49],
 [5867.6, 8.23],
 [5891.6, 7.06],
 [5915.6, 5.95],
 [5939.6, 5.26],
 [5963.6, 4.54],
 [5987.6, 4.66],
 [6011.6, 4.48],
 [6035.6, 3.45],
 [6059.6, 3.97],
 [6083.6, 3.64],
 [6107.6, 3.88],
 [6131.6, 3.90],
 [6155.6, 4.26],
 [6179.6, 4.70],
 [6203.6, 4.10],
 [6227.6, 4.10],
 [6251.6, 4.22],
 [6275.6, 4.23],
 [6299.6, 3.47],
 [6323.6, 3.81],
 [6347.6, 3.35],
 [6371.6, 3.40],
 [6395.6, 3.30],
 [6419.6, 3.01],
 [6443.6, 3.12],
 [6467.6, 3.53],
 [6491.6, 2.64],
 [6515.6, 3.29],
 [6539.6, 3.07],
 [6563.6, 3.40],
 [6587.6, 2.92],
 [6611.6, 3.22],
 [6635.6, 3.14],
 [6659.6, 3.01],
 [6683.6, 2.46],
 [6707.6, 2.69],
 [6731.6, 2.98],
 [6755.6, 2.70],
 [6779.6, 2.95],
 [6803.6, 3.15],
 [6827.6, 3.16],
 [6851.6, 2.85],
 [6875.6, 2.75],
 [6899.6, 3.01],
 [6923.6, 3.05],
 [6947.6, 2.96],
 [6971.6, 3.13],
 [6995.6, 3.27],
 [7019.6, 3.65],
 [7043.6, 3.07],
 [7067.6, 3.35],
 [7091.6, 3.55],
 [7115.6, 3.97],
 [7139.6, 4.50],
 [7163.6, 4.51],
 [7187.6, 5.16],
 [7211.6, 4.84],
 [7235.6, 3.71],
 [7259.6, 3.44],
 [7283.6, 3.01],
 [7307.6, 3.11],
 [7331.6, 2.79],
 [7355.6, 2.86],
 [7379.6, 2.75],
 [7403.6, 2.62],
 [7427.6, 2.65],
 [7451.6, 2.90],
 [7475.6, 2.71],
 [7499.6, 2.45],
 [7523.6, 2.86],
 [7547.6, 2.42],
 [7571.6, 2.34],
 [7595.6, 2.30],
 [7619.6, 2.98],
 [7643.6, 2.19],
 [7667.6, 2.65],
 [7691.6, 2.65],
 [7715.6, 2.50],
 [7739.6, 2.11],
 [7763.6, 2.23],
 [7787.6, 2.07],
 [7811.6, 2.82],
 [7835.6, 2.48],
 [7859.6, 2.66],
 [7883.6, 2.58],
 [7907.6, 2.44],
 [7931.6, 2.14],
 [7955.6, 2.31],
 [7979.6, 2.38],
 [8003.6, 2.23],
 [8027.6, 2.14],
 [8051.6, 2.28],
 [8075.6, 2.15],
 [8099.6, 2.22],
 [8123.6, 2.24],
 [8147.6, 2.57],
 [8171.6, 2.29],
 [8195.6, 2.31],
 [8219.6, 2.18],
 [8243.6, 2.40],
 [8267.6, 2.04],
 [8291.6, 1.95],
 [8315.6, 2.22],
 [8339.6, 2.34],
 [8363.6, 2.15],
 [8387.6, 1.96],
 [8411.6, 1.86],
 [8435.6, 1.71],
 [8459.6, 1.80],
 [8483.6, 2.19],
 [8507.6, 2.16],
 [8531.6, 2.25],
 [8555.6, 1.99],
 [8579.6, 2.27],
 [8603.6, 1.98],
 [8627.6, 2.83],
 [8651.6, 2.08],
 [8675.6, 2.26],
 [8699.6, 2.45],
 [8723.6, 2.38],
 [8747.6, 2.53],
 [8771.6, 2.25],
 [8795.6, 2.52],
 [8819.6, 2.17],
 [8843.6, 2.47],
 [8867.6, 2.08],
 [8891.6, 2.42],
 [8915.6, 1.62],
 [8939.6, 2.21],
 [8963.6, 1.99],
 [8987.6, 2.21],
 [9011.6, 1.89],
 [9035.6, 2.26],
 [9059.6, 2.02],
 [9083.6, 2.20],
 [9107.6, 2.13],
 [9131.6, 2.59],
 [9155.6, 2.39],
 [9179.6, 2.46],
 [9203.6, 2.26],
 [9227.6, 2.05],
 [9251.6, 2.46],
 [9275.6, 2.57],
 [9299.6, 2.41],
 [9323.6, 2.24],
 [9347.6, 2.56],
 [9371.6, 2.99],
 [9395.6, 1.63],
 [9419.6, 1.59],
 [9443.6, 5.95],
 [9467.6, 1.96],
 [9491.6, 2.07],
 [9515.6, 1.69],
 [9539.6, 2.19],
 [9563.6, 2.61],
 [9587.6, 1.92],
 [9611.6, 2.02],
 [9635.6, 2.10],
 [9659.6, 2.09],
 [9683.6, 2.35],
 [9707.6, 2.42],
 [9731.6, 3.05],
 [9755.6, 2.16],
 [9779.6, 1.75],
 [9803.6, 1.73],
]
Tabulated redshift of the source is 2.76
